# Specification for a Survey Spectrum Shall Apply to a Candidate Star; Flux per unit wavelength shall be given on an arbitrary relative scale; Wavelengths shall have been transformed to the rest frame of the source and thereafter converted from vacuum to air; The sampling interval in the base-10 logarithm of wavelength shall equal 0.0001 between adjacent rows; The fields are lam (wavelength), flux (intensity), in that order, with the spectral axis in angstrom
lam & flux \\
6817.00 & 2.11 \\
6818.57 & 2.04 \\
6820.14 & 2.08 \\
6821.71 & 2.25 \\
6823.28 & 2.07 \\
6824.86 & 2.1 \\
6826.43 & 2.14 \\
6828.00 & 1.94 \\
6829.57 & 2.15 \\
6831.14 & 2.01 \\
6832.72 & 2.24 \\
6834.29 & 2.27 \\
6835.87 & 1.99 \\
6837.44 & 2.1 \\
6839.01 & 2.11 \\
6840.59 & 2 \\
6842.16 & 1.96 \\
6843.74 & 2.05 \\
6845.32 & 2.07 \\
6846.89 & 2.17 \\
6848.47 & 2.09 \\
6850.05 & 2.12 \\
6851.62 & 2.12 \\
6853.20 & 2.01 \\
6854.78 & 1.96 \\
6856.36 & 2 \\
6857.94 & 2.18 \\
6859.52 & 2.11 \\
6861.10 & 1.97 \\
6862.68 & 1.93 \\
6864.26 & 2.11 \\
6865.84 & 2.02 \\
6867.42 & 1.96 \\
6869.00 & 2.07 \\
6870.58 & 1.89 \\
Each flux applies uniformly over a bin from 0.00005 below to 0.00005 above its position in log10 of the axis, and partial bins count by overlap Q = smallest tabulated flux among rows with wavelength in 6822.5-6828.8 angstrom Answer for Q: 1.94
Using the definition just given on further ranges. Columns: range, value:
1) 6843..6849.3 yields 2.05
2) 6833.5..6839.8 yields 1.99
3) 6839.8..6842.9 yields 1.96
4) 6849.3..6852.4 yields 2.12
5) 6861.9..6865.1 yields 1.93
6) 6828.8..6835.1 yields 2.01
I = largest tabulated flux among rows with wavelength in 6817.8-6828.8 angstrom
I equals 2.25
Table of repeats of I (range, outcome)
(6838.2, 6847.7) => 2.17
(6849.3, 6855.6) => 2.12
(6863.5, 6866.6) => 2.11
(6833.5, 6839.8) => 2.27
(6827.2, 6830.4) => 2.15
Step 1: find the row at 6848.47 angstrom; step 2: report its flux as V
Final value 2.09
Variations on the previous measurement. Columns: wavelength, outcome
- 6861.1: 1.97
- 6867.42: 1.96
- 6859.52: 2.11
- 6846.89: 2.17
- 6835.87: 1.99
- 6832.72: 2.24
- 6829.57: 2.15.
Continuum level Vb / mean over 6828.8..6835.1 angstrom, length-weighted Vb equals 2.16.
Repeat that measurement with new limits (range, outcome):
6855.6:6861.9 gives 2.06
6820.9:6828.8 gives 2.1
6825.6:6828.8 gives 2.05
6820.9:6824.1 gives 2.15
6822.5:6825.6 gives 2.08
